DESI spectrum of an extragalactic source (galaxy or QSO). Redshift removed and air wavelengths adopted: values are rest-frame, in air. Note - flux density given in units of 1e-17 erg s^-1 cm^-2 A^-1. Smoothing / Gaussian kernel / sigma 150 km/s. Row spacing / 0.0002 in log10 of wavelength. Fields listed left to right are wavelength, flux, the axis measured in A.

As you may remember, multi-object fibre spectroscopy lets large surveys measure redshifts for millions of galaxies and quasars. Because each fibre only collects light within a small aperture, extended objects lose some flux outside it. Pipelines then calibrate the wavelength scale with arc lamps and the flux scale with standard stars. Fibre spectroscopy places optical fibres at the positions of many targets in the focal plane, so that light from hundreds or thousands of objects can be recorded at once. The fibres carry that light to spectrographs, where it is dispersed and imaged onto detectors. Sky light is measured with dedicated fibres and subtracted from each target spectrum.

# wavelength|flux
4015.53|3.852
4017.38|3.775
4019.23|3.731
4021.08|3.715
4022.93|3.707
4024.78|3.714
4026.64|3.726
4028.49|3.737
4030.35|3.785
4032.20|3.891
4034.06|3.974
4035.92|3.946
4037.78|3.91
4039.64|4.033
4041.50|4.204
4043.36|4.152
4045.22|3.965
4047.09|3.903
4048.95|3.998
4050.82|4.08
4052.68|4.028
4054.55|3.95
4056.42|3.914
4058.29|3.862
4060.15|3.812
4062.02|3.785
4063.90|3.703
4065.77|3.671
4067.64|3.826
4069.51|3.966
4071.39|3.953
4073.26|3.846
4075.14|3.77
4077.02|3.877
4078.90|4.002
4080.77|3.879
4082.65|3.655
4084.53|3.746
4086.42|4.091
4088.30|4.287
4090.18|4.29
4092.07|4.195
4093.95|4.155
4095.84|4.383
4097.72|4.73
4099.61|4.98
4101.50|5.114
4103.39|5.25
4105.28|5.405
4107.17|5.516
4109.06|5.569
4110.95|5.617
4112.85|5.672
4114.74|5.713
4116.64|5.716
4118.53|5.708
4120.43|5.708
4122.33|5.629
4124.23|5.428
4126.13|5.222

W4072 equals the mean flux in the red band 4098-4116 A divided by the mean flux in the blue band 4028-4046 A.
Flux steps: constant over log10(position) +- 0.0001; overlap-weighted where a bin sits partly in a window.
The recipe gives 1.36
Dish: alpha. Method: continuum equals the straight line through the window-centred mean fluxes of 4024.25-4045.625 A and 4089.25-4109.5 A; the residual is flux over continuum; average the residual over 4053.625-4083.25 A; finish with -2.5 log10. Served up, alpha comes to 0.15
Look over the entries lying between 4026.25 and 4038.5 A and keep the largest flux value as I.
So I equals 3.974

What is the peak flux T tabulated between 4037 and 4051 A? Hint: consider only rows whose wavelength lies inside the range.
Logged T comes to 4.204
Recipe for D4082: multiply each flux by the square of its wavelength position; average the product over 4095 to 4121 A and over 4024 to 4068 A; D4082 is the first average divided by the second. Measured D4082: 1.42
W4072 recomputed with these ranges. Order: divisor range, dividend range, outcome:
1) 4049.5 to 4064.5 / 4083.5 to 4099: 1.09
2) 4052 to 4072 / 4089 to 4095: 1.09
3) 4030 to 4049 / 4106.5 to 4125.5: 1.41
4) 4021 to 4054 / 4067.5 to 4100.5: 1.04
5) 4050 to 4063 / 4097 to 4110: 1.34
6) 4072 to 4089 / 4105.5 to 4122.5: 1.45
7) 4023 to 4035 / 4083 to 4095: 1.08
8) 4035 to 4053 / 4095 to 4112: 1.29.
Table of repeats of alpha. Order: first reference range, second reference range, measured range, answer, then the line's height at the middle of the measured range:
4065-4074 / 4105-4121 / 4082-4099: 0.13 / 4.72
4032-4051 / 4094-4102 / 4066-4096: 0.13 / 4.5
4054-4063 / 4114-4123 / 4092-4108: 0.05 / 5.13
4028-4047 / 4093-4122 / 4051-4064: 0.12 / 4.34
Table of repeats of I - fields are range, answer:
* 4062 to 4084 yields 4.002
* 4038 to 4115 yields 5.713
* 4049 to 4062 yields 4.08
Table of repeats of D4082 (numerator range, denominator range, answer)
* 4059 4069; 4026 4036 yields 1.00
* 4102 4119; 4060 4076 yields 1.49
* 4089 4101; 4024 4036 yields 1.21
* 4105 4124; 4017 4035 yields 1.56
